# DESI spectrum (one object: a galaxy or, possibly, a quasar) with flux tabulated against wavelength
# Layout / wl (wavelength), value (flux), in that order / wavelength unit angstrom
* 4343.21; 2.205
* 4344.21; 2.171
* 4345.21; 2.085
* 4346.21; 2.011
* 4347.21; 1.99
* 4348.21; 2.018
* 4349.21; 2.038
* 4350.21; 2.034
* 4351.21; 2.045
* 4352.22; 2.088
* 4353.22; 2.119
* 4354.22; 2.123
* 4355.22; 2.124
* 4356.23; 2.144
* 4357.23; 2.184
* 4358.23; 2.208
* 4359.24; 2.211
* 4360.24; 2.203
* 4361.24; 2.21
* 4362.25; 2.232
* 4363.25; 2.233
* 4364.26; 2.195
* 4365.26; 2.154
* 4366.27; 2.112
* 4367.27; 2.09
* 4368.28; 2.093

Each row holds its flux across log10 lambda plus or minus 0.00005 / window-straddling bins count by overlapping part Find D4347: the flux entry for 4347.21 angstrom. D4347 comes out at 1.99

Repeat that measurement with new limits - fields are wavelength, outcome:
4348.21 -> 2.018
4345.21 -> 2.085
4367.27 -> 2.09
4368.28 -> 2.093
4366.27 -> 2.112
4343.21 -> 2.205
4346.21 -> 2.011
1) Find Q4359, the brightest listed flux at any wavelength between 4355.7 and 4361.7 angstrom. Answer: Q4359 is 2.211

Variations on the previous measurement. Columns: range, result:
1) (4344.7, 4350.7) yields 2.085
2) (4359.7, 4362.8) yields 2.232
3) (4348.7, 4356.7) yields 2.144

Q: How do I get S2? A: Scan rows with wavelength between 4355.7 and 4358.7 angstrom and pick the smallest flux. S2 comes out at 2.144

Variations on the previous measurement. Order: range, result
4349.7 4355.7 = 2.034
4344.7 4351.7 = 1.99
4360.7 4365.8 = 2.154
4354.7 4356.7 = 2.124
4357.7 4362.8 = 2.203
